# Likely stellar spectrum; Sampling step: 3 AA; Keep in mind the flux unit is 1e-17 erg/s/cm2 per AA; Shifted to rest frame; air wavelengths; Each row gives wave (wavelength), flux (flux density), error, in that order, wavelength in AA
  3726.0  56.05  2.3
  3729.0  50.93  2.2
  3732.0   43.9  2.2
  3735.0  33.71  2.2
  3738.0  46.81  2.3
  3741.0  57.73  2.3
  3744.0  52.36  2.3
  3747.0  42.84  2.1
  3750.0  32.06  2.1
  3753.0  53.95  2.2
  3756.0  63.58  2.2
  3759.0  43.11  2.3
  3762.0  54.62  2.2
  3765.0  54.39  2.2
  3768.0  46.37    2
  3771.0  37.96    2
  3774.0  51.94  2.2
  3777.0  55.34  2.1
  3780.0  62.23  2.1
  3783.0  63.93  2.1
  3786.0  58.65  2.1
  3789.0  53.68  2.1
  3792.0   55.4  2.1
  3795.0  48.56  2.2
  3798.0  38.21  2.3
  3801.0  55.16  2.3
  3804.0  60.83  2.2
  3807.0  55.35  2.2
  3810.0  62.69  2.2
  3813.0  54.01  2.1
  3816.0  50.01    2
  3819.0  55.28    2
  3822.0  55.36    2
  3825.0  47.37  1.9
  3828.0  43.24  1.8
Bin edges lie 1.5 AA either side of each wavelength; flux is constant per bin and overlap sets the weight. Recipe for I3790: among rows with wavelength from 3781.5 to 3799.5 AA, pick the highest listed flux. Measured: 63.93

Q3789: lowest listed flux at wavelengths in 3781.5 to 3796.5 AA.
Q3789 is 48.56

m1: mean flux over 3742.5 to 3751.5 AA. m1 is 42.4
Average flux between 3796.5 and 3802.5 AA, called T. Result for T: 46.7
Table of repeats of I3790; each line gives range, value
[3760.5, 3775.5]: 54.62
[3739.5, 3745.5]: 57.73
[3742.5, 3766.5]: 63.58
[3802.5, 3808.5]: 60.83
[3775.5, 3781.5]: 62.23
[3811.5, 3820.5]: 55.28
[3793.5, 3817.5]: 62.69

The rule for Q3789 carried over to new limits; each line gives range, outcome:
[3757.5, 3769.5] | 43.11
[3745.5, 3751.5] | 32.06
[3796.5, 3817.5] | 38.21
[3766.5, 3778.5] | 37.96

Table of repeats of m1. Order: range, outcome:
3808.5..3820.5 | 55.5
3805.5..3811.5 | 59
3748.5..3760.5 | 48.2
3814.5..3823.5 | 53.5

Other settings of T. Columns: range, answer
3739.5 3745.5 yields 55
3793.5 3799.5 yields 43.4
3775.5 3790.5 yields 58.8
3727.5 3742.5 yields 46.6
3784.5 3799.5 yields 50.9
